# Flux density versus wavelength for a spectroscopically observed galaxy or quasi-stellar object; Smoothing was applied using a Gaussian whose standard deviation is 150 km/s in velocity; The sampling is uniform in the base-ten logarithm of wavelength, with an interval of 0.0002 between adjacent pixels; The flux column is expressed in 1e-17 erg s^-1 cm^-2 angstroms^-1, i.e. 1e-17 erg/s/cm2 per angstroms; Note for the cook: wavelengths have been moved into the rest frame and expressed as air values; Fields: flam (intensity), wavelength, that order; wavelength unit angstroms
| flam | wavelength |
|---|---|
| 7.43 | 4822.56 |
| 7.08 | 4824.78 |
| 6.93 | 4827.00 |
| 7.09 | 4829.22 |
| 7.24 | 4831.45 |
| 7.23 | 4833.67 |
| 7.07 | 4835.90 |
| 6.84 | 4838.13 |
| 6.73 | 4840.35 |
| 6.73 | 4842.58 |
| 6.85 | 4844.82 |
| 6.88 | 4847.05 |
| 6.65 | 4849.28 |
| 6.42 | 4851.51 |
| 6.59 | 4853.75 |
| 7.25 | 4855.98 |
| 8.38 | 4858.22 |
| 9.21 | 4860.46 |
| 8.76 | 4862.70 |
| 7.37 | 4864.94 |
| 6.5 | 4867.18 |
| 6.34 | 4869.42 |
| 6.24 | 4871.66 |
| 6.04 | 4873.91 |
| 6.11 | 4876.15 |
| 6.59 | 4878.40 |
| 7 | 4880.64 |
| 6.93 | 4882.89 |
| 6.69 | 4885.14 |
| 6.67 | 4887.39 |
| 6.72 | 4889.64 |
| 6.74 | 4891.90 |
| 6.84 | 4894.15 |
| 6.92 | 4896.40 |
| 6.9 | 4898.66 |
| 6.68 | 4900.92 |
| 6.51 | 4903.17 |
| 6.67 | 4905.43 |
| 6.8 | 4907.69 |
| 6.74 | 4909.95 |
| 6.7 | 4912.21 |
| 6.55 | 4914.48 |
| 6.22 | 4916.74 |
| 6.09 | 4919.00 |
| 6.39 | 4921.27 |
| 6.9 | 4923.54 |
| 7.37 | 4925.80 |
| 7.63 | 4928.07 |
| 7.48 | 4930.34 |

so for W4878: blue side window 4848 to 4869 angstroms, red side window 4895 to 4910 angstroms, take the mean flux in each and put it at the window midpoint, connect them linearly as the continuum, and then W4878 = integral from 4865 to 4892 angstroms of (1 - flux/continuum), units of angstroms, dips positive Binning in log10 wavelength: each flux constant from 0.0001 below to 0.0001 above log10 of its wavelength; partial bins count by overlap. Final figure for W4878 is 2.0 angstroms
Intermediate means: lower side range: 7.42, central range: 6.57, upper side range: 6.75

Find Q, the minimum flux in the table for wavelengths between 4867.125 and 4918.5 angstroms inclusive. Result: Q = 6.04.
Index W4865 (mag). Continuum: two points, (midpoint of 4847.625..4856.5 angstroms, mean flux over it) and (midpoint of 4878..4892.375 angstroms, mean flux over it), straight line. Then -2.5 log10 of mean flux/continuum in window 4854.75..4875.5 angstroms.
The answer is -0.09 mag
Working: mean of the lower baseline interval 6.71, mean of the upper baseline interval 6.77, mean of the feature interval 7.31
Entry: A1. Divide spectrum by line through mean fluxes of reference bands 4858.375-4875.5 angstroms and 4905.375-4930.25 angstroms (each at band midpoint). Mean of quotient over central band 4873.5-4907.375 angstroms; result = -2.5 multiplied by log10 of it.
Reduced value 0.053 mag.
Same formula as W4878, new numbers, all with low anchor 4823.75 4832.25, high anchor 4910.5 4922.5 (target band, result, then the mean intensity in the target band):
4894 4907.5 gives -0.5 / 6.75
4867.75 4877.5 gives 0.8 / 6.21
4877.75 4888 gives -0.2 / 6.79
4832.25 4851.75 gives 0.4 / 6.85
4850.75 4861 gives -1.0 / 7.51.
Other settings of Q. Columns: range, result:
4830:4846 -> 6.73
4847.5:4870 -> 6.34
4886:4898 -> 6.67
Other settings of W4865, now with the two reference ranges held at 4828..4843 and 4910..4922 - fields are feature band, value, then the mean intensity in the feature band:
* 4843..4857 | 0.02 mag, 6.77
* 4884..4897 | -0.02 mag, 6.76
